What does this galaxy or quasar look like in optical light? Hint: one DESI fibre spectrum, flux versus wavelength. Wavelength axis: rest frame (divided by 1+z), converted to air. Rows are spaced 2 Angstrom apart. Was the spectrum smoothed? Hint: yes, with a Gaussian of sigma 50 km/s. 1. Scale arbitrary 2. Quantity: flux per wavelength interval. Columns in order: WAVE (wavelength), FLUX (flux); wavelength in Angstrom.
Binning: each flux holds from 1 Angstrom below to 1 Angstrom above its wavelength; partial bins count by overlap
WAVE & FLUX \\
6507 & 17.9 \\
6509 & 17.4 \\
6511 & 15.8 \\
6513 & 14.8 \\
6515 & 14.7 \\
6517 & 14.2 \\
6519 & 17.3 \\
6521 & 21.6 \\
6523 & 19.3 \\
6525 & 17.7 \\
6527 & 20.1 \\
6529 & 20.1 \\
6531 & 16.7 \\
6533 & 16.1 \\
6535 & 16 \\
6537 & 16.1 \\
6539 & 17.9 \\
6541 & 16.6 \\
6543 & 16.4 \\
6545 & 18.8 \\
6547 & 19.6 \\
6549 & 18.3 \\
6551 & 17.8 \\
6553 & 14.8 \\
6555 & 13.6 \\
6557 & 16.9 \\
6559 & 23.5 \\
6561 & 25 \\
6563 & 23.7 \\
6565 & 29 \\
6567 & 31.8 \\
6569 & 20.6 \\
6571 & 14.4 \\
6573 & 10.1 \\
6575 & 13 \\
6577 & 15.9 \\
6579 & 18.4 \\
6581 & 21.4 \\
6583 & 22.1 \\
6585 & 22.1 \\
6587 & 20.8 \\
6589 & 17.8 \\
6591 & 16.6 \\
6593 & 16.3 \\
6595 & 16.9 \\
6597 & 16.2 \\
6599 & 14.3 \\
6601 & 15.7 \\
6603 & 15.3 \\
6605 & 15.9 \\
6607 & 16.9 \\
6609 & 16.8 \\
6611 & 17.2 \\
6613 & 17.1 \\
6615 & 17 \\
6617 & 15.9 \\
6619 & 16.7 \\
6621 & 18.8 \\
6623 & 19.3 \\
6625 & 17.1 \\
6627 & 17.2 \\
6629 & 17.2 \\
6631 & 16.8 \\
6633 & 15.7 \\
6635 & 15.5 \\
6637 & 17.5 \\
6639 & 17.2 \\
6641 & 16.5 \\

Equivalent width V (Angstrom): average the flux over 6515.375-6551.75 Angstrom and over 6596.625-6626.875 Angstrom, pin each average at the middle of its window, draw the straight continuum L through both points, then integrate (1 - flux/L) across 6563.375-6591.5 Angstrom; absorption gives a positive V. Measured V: -4.2 Angstrom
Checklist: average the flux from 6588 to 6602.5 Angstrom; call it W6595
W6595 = 16.2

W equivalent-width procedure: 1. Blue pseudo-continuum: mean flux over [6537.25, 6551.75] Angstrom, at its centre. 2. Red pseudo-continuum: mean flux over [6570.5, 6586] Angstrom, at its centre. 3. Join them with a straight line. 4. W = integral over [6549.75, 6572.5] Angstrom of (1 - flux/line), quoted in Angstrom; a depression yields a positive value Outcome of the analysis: -4.15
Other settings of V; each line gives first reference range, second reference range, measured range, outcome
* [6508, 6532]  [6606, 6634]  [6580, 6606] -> -0.88 Angstrom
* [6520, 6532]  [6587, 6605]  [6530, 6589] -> -3.47 Angstrom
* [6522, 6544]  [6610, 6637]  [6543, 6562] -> -1.24 Angstrom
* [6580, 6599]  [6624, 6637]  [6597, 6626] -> 1.42 Angstrom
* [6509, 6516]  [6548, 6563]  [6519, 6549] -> -1.65 Angstrom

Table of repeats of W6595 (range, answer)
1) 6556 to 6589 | 20.5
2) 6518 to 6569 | 19.4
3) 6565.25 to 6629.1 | 17.7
